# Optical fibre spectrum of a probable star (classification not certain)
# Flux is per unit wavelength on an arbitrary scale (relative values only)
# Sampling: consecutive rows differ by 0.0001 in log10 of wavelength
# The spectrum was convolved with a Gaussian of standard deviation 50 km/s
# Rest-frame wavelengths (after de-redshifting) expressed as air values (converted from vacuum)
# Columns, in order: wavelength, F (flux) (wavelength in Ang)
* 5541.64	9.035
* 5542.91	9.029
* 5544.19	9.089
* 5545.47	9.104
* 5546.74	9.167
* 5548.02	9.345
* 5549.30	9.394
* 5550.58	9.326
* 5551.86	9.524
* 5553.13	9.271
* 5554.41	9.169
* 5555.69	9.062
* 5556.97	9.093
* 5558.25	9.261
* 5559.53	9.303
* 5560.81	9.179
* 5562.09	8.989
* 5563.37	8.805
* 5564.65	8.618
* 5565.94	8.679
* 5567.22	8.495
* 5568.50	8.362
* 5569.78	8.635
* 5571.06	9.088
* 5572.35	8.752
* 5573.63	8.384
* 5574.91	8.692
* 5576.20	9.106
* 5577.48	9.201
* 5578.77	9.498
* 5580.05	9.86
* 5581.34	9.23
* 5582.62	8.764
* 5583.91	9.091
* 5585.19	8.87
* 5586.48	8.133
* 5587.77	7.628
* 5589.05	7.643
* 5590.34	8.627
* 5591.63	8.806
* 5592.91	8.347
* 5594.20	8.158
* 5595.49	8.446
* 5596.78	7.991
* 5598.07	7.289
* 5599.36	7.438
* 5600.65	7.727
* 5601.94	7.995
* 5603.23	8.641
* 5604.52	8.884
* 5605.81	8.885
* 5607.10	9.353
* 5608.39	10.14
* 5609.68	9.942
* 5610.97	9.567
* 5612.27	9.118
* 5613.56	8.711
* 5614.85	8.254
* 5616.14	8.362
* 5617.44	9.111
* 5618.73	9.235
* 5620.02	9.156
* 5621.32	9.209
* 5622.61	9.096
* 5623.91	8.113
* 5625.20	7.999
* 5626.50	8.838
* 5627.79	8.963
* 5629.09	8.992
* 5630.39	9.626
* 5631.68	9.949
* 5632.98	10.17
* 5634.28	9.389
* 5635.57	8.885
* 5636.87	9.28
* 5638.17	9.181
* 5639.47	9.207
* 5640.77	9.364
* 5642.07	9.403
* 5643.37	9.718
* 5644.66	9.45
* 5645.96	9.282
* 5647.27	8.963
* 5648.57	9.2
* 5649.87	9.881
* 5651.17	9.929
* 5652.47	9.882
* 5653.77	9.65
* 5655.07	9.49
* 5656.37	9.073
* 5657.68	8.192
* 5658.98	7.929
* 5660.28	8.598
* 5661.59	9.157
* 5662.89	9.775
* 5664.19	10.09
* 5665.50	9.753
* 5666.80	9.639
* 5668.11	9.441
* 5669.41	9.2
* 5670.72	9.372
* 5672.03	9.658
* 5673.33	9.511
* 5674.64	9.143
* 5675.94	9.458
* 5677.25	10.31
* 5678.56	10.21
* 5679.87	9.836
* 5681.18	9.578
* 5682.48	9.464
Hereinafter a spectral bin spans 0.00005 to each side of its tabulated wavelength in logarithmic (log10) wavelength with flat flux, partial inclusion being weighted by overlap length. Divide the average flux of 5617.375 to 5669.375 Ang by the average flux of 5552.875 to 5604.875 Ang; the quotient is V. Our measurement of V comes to 1.07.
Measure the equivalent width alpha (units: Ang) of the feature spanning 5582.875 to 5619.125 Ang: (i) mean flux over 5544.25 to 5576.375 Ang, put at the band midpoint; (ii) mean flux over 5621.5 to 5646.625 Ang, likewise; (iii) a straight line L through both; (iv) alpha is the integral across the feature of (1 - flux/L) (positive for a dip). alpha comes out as 2.09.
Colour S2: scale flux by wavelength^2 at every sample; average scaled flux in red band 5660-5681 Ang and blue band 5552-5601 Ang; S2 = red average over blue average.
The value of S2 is 1.14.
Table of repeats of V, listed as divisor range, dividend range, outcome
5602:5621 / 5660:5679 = 1.05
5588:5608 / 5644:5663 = 1.11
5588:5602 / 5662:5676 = 1.19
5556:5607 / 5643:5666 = 1.08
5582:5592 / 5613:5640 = 1.07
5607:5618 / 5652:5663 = 0.99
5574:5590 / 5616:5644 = 1.04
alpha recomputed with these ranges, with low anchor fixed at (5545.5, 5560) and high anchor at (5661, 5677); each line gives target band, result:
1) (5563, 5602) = 3.33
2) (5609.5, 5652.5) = 1.13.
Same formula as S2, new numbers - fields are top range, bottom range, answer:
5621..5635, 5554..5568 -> 1.04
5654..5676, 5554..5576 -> 1.08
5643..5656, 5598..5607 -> 1.18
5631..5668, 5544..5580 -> 1.07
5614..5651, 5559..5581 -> 1.05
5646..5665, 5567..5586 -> 1.07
